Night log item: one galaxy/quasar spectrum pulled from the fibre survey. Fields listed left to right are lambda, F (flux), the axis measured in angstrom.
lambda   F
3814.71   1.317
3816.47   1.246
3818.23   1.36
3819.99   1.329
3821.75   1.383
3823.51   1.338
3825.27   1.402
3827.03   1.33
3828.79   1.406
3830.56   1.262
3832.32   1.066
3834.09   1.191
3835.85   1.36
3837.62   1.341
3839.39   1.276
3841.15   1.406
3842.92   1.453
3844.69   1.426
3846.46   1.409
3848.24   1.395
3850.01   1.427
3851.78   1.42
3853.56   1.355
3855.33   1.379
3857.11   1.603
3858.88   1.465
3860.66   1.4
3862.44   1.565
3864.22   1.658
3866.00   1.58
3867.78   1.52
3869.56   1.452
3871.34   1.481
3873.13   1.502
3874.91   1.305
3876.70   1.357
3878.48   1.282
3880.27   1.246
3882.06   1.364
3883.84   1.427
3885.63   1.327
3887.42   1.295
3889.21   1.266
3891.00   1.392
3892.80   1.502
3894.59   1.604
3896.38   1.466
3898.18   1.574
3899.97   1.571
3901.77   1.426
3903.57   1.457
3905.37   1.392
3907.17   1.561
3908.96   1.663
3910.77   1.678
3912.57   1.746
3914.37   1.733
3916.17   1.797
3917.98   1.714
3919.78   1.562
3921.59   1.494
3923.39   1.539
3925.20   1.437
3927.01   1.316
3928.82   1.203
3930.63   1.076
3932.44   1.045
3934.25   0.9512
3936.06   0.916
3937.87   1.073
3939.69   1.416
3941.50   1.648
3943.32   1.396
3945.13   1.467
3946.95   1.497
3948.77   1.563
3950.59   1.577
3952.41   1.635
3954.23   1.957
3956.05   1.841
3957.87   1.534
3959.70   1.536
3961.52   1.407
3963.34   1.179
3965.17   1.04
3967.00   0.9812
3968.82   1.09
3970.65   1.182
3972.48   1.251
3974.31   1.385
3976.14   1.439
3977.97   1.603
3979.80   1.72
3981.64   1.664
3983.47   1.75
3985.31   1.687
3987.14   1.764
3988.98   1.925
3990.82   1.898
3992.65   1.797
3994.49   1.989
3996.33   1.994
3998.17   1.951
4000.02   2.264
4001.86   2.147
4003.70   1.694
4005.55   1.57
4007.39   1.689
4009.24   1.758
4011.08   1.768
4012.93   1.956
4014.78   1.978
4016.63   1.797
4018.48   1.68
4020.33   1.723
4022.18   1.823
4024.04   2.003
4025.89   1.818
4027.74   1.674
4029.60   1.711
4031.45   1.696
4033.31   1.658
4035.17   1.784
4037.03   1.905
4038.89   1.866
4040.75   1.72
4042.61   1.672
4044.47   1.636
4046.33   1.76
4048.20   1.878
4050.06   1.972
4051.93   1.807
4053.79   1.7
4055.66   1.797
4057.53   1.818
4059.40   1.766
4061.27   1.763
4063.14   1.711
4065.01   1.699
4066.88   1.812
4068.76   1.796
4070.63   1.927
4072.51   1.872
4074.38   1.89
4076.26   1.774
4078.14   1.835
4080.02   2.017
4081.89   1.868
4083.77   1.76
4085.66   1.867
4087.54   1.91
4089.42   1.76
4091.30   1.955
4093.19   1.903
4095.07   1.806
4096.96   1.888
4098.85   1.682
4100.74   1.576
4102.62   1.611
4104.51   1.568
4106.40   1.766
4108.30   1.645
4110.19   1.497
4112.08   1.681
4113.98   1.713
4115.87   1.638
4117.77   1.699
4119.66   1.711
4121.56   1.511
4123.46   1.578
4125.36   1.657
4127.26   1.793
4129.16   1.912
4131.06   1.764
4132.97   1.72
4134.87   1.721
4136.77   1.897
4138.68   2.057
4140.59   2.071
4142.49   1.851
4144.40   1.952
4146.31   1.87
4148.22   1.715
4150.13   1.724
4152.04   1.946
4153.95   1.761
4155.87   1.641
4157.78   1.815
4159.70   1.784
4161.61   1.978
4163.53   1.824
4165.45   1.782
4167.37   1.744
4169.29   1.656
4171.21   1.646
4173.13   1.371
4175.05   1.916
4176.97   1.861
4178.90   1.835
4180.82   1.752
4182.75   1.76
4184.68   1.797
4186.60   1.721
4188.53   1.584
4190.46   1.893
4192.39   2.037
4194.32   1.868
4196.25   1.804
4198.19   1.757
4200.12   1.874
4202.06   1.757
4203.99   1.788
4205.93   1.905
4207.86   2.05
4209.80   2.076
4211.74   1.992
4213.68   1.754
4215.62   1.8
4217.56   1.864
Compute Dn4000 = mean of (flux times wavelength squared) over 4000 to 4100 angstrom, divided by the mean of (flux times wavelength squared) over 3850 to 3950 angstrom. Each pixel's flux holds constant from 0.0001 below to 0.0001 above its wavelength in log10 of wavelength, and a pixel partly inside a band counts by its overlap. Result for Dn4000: 1.36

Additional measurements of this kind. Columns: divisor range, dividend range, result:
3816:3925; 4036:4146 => 1.38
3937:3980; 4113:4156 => 1.36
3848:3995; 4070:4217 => 1.36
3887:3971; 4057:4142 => 1.35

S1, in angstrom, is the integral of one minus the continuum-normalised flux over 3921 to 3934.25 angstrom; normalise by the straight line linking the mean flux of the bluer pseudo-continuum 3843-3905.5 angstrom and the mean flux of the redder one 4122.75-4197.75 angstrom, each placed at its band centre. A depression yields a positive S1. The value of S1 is 2.0 angstrom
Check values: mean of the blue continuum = 1.44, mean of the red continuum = 1.8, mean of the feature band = 1.27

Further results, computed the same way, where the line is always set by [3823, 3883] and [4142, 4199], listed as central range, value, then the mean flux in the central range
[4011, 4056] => -4.8 angstrom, 1.79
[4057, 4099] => -4.0 angstrom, 1.83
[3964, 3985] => 2.3 angstrom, 1.38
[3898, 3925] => -2.3 angstrom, 1.59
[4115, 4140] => -0.2 angstrom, 1.75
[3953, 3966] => 0.2 angstrom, 1.51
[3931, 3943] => 2.5 angstrom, 1.18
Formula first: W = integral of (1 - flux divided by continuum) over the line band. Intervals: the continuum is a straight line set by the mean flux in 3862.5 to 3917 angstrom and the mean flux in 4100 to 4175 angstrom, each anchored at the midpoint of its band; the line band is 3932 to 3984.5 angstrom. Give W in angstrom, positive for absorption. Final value 5.1 angstrom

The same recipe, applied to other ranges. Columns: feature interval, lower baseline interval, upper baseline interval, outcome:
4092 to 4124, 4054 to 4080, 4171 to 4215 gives 2.4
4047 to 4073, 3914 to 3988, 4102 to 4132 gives -3.5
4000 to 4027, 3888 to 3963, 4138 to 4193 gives -4.0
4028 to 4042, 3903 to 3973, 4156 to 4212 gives -1.6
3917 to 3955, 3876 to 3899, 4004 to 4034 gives 3.2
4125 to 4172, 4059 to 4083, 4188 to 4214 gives 1.1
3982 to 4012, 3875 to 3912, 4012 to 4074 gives -2.9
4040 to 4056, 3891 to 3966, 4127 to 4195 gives -1.3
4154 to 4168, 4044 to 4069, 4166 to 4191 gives -0.4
